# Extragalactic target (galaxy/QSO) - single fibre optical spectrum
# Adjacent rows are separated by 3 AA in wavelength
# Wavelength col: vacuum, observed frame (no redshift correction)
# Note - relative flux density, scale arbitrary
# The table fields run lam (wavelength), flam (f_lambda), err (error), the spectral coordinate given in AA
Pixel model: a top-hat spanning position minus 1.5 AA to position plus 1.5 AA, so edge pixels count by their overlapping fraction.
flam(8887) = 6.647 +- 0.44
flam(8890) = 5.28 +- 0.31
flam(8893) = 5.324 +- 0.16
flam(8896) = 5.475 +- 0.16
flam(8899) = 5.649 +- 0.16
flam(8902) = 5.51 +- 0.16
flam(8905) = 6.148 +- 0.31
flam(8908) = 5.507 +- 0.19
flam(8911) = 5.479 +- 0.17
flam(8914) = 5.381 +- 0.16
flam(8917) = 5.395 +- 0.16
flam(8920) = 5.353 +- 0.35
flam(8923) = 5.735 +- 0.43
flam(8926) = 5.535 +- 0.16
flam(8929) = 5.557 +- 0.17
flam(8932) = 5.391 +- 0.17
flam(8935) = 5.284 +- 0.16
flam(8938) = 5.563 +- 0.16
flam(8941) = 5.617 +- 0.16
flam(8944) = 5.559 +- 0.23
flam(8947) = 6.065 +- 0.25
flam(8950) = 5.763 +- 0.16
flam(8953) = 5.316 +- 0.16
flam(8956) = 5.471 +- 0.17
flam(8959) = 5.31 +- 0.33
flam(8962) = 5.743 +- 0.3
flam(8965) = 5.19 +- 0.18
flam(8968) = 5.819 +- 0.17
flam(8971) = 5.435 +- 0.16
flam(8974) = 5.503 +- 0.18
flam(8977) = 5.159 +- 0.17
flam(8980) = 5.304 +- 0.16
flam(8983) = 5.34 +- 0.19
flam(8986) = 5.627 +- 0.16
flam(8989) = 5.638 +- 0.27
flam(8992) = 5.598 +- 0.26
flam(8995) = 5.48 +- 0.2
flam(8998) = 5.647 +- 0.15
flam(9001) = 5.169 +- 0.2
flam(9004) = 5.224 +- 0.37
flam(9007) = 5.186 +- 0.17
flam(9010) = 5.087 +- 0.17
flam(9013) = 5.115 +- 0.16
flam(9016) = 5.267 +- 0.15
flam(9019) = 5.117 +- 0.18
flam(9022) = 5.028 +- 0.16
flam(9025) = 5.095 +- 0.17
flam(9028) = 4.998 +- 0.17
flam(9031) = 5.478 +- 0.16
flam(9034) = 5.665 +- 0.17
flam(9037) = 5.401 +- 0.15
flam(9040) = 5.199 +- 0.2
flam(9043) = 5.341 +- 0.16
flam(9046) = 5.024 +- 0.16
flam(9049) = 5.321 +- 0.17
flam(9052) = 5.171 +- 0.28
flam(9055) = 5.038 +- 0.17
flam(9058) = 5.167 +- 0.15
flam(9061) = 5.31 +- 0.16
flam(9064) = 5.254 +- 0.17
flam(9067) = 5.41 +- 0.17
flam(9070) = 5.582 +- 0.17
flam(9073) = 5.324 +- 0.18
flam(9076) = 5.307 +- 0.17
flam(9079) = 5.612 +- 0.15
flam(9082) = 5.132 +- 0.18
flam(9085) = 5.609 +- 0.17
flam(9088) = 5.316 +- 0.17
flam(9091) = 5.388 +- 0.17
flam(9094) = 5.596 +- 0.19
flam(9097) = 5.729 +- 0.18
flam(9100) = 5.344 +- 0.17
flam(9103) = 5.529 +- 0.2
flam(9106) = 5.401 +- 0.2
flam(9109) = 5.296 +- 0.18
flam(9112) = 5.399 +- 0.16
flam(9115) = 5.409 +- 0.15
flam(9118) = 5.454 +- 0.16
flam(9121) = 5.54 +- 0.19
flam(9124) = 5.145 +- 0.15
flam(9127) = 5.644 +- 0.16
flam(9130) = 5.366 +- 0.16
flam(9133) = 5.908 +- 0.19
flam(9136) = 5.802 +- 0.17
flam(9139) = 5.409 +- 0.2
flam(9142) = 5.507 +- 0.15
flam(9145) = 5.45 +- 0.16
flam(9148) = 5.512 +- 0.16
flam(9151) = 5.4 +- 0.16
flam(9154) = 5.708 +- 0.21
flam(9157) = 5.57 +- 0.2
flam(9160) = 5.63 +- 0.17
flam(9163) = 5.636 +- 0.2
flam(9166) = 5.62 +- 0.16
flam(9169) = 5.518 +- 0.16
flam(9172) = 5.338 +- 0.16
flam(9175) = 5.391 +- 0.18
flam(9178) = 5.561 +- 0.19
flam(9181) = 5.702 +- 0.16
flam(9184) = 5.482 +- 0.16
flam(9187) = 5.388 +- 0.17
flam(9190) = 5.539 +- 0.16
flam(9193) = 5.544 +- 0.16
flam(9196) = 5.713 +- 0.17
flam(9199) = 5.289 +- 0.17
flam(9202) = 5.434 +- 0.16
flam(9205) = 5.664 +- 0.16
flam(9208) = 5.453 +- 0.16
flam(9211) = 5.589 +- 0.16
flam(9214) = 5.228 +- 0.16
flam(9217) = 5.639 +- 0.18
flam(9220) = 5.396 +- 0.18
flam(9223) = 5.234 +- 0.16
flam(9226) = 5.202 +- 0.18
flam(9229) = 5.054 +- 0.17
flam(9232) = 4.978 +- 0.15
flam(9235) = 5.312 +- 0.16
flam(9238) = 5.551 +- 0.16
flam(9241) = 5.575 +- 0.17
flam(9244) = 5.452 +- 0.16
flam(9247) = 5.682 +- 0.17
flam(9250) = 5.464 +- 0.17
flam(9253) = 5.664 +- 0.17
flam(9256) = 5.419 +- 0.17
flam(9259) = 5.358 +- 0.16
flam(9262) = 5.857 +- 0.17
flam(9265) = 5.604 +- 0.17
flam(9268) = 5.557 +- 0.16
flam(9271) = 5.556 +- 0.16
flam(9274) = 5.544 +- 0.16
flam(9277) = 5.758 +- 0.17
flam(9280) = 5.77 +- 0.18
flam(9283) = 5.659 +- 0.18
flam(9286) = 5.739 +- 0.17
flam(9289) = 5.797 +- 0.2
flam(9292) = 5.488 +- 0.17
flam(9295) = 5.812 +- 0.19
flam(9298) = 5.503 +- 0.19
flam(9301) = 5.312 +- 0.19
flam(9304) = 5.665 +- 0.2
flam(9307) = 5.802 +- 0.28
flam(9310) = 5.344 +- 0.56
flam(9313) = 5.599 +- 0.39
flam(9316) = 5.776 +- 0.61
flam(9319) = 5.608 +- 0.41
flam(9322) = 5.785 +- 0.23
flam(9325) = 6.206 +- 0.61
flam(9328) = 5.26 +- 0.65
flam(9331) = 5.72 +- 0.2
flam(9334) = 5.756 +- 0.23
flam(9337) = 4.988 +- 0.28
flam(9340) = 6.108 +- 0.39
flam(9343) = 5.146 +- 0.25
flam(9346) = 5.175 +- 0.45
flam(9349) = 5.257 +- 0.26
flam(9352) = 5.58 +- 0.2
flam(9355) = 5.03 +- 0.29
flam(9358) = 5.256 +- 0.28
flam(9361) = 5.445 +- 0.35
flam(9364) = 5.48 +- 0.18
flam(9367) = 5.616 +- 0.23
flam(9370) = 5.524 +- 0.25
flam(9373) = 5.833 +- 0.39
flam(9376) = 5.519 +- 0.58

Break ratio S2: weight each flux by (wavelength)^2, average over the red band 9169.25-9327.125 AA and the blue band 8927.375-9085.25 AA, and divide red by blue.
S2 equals 1.09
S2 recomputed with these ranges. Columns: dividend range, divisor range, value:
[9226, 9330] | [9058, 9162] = 1.06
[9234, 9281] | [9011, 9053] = 1.12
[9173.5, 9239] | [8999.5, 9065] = 1.08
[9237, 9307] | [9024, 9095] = 1.10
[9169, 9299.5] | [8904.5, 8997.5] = 1.06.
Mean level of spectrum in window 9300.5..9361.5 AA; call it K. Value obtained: 5.52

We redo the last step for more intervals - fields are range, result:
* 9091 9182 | 5.51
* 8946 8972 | 5.56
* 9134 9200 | 5.54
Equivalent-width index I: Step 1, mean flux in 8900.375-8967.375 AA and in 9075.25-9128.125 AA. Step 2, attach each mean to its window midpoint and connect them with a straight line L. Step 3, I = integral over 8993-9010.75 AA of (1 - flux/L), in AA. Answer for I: 0.6 AA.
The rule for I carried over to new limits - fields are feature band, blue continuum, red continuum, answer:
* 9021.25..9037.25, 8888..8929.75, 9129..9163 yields 0.80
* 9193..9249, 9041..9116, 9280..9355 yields 0.74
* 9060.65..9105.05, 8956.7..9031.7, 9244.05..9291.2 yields 0.00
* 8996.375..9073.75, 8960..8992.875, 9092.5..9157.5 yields 3.34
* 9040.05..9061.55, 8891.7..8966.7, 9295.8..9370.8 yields 1.32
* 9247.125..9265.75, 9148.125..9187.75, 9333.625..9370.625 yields -0.33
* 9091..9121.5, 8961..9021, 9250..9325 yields 0.07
